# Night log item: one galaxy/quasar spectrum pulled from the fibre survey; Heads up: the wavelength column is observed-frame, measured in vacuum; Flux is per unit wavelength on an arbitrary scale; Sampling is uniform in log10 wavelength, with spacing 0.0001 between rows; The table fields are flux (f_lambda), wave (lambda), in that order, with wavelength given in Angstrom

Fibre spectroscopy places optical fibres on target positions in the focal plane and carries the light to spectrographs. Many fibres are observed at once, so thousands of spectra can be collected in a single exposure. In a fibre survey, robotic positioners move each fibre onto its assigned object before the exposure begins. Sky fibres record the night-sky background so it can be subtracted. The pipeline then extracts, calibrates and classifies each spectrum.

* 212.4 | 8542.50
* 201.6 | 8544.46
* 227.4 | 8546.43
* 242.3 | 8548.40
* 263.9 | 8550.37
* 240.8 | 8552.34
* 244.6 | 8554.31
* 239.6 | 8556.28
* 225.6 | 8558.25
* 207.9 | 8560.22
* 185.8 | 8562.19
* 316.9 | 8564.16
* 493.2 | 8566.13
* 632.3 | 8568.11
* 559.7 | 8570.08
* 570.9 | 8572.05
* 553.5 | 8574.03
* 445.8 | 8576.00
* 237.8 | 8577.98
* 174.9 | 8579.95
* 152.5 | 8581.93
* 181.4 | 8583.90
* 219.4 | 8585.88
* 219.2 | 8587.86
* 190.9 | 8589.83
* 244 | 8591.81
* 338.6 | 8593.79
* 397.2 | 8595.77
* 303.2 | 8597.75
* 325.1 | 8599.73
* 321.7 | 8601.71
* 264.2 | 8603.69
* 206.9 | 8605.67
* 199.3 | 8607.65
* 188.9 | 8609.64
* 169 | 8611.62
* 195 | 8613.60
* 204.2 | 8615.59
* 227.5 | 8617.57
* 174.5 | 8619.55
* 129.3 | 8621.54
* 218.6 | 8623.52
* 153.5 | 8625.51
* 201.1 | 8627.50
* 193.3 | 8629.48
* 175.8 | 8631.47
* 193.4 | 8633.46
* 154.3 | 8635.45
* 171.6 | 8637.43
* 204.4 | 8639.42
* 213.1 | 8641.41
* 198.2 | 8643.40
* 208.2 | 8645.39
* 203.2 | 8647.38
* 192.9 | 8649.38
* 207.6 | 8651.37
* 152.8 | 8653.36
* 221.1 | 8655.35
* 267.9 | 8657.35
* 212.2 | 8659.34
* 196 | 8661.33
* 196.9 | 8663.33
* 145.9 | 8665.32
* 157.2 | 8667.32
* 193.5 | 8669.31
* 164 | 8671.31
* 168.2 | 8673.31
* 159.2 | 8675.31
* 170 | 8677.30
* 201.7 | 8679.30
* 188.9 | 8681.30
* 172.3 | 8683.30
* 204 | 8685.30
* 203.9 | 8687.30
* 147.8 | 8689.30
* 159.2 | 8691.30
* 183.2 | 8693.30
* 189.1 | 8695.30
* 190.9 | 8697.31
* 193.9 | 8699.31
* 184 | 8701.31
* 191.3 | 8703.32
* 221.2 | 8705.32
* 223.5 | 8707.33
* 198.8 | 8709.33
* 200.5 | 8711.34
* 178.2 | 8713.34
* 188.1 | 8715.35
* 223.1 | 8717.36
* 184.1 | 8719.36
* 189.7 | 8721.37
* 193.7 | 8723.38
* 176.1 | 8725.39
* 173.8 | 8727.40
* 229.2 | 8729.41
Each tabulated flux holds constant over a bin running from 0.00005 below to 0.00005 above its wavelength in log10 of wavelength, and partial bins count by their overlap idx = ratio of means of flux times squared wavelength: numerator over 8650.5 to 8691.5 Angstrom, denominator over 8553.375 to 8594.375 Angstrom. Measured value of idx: 0.60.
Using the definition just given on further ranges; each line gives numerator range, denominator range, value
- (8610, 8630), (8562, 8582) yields 0.46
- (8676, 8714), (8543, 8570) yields 0.66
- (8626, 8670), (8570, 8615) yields 0.69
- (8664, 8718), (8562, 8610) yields 0.59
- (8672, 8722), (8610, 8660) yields 0.99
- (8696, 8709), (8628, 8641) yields 1.10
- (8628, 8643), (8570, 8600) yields 0.61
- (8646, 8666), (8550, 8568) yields 0.72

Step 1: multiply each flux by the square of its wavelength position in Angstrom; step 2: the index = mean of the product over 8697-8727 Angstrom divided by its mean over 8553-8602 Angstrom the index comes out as 0.63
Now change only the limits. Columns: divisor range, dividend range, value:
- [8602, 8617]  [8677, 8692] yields 0.88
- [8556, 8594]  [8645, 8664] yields 0.65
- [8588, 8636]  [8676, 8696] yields 0.82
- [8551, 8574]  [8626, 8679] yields 0.53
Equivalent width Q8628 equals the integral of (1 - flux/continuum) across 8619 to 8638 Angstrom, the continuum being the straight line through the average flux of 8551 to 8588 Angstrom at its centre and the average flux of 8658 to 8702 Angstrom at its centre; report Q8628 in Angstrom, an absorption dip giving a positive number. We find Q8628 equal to 5.4 Angstrom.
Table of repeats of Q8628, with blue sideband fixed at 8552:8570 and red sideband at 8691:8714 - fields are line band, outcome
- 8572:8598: 0.9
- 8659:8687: 5.1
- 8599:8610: 1.2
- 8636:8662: 4.3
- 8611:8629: 5.6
